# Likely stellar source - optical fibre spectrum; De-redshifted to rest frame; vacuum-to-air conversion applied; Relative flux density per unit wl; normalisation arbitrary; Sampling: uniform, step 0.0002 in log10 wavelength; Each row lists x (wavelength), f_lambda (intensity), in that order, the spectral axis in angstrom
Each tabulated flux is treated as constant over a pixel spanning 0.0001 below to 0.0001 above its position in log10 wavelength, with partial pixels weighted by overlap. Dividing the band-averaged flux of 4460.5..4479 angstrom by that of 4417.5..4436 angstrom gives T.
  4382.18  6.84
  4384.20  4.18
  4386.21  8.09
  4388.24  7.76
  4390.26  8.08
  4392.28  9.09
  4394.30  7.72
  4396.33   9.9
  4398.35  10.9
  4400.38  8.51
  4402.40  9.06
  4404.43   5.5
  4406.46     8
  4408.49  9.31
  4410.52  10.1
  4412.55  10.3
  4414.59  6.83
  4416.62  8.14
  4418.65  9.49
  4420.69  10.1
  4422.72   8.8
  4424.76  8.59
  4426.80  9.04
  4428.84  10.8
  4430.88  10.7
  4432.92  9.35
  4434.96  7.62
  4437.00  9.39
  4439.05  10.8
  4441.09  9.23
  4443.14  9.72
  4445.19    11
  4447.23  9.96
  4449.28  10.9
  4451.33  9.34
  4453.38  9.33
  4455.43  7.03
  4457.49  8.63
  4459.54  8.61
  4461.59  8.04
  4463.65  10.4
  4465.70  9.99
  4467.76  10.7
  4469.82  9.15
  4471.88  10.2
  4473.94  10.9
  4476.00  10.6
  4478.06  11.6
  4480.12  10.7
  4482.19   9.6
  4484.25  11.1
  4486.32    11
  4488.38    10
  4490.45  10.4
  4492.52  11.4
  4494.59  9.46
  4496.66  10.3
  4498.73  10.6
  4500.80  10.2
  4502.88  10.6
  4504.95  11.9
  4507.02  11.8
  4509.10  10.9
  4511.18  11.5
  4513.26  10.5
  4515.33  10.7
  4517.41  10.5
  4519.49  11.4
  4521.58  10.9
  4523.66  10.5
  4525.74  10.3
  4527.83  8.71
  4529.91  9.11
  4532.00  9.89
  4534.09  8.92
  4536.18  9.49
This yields 1.08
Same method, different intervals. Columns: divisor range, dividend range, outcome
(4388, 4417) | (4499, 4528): 1.25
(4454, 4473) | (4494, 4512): 1.18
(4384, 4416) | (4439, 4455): 1.17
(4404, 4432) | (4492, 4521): 1.20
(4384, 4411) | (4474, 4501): 1.26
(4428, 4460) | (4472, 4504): 1.11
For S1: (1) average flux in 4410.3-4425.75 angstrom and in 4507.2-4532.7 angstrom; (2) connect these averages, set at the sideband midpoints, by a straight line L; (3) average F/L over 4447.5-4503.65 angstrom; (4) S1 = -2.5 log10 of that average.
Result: -0.02 mag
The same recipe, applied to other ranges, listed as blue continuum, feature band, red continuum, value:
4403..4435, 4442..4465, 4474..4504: 0.04 mag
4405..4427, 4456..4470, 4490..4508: 0.07 mag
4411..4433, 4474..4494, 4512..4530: -0.08 mag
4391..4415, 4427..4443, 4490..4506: -0.03 mag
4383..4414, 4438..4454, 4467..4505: -0.06 mag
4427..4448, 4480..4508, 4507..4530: -0.03 mag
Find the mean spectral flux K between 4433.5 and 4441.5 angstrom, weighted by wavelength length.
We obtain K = 9.27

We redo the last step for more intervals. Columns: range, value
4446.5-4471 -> 9.34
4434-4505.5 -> 10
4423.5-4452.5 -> 9.74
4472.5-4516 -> 10.7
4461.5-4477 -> 10.1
